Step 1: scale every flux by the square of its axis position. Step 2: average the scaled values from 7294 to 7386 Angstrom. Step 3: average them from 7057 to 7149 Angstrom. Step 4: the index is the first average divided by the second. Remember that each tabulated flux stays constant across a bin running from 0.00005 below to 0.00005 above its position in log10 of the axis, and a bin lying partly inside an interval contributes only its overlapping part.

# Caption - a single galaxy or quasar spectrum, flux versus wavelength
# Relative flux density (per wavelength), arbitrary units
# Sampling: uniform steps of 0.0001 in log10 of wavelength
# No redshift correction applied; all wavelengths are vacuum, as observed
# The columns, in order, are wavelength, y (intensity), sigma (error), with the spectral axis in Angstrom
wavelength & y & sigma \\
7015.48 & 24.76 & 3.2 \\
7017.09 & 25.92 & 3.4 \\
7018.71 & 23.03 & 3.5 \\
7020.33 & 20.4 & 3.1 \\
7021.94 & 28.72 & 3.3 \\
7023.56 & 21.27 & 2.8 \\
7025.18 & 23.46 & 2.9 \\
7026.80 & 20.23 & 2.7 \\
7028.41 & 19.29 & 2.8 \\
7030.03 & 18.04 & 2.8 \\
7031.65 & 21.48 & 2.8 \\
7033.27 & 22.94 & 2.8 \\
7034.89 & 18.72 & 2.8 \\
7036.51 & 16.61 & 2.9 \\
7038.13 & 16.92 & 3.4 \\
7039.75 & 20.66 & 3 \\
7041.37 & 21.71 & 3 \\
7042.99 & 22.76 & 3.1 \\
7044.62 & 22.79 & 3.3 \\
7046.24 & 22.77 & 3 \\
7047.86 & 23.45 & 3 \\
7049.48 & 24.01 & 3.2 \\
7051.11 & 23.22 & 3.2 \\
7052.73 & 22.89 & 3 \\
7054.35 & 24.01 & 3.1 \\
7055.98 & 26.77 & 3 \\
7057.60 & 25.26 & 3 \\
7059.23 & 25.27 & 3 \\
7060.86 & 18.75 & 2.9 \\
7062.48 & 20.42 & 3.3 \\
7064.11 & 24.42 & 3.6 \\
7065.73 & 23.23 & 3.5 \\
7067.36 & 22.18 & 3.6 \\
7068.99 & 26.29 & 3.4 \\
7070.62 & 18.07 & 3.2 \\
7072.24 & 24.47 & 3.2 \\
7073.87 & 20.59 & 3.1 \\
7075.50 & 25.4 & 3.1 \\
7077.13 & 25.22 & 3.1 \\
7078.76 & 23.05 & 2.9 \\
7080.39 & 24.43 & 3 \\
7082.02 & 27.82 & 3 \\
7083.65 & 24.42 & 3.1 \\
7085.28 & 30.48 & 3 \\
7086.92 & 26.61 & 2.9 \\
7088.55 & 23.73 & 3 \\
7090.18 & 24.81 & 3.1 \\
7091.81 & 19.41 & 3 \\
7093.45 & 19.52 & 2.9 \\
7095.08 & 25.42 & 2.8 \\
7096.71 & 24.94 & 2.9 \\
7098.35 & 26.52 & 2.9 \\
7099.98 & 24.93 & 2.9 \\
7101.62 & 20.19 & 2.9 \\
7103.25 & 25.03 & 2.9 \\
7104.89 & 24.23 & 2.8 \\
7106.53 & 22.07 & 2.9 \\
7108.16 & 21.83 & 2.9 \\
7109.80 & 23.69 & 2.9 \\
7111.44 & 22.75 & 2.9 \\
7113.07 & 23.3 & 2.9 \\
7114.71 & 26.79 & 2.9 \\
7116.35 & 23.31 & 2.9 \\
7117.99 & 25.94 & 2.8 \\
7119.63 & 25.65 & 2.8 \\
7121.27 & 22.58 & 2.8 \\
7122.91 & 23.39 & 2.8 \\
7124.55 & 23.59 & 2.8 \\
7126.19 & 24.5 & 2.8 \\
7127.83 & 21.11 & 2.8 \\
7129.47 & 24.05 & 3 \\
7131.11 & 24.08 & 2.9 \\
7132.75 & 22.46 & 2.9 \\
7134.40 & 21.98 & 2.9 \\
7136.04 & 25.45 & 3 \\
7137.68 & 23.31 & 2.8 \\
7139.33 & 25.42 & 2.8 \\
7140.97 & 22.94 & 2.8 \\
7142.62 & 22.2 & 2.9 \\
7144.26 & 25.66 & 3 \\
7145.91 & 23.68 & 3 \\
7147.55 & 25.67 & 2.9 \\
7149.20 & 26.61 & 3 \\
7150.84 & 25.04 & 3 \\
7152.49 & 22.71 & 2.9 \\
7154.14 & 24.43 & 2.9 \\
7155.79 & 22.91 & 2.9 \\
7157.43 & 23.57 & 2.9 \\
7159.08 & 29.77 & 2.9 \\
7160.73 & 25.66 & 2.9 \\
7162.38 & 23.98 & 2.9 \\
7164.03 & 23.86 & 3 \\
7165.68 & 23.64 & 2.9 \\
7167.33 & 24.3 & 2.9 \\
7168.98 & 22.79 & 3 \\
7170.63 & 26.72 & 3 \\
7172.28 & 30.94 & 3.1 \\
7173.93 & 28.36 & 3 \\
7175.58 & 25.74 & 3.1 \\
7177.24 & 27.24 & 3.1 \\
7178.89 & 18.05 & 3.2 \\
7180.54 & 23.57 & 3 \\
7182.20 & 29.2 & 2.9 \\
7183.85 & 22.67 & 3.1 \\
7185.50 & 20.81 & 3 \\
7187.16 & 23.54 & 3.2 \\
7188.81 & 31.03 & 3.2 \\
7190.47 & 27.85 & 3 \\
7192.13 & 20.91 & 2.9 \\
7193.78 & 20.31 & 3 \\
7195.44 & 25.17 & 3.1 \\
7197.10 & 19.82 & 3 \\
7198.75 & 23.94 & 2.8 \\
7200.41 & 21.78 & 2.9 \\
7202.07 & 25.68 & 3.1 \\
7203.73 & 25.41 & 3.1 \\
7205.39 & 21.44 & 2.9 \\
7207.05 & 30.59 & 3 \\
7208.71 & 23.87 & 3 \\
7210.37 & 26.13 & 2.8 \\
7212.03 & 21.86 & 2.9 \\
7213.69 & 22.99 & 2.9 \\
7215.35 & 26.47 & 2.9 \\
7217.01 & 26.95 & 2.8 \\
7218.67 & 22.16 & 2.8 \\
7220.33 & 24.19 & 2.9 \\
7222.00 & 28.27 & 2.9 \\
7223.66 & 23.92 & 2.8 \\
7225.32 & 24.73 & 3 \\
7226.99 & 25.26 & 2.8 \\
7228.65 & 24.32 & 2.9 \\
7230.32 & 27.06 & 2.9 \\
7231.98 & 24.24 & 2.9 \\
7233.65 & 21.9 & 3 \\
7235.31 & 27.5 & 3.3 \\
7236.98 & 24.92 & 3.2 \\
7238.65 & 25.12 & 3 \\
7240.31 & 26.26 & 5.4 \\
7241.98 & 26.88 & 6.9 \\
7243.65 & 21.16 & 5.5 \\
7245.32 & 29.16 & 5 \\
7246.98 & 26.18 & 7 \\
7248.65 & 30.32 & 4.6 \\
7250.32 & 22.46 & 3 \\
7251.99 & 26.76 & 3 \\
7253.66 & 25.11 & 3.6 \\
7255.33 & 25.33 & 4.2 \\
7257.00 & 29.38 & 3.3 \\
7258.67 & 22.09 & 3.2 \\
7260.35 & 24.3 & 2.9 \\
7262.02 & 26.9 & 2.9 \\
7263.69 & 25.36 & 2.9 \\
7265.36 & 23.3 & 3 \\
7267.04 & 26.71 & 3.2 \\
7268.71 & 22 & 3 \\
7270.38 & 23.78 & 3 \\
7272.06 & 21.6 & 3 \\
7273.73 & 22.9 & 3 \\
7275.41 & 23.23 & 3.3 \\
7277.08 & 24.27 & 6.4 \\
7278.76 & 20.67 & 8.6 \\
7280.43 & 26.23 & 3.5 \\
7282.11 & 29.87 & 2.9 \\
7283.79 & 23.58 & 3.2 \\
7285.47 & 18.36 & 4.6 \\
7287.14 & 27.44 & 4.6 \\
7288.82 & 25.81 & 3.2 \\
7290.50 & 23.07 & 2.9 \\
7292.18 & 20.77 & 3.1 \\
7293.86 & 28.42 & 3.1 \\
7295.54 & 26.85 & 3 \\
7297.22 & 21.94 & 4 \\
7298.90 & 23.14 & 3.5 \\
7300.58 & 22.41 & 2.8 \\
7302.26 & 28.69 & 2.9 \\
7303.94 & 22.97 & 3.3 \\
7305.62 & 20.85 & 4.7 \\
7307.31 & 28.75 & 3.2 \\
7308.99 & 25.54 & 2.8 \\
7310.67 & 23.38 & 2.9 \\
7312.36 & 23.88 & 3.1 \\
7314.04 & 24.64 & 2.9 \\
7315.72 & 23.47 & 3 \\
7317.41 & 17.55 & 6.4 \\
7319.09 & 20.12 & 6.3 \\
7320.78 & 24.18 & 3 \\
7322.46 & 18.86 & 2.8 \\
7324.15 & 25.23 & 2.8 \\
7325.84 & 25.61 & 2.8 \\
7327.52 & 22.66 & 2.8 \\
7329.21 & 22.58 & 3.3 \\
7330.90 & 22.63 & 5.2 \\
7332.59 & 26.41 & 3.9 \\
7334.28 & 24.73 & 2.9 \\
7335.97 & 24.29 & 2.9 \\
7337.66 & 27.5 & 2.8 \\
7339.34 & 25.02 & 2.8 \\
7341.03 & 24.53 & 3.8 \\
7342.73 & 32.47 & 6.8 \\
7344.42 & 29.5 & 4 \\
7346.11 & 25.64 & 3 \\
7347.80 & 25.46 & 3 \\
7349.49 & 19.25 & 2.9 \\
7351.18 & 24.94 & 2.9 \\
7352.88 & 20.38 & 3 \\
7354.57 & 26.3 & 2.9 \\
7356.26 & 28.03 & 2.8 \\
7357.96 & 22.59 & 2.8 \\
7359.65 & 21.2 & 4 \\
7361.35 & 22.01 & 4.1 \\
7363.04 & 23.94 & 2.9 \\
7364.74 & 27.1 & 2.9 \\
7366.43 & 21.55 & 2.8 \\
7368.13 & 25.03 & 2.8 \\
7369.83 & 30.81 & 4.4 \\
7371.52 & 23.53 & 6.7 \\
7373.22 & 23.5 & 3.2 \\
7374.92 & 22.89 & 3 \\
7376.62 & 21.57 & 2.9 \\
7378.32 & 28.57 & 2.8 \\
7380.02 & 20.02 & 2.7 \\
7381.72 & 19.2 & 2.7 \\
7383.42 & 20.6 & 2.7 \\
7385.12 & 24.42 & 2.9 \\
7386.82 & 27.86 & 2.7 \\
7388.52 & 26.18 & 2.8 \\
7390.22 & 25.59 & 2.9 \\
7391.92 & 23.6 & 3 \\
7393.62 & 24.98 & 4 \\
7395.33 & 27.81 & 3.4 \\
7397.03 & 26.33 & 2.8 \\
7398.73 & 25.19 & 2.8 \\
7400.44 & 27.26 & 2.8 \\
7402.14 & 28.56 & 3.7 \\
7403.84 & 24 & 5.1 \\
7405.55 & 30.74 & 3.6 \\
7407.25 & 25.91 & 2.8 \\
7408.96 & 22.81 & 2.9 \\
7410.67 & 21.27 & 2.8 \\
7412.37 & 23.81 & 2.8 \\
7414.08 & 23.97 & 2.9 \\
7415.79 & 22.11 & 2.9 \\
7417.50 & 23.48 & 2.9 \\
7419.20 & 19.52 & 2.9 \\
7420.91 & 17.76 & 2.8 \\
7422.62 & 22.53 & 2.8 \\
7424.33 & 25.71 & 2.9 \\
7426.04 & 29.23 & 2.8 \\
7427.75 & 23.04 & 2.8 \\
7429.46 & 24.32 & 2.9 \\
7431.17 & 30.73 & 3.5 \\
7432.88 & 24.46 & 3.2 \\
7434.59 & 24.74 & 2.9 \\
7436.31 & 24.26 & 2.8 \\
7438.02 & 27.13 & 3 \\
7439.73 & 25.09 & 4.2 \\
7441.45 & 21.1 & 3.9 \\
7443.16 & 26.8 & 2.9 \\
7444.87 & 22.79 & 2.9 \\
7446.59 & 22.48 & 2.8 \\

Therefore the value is 1.08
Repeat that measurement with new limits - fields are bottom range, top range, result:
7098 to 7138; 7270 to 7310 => 1.07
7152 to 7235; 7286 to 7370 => 1.02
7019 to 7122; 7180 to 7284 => 1.12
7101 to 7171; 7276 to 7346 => 1.07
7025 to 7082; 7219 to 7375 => 1.18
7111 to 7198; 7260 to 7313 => 1.03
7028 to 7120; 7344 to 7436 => 1.15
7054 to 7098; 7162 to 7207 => 1.06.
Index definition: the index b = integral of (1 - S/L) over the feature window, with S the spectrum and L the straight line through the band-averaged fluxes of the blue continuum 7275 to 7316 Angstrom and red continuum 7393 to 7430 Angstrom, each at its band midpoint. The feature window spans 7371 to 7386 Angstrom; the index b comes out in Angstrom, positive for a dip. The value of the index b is 1.1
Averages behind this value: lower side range 24.4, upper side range 24.6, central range 22.7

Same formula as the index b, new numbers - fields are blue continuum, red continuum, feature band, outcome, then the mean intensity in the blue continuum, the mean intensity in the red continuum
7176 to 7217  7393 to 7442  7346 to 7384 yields 1.6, 24.2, 24.8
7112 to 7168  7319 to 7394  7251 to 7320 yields 0.3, 24.2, 24.3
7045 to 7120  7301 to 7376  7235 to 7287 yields -1.6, 23.8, 24.3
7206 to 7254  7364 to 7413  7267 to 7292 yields 1.4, 25.4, 24.9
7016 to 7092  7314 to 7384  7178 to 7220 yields -1.2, 22.9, 24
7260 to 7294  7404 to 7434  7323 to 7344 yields -1.0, 24.1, 24.2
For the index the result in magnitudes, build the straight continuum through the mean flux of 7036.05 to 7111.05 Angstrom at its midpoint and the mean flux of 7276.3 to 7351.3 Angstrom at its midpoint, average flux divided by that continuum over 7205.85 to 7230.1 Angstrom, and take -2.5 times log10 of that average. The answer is -0.05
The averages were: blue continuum 23.3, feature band 25.1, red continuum 24.3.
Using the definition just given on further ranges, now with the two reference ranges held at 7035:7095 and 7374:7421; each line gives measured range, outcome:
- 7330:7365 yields -0.04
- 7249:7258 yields -0.10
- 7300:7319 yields 0.01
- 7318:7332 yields 0.06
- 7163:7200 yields -0.05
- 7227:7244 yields -0.06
